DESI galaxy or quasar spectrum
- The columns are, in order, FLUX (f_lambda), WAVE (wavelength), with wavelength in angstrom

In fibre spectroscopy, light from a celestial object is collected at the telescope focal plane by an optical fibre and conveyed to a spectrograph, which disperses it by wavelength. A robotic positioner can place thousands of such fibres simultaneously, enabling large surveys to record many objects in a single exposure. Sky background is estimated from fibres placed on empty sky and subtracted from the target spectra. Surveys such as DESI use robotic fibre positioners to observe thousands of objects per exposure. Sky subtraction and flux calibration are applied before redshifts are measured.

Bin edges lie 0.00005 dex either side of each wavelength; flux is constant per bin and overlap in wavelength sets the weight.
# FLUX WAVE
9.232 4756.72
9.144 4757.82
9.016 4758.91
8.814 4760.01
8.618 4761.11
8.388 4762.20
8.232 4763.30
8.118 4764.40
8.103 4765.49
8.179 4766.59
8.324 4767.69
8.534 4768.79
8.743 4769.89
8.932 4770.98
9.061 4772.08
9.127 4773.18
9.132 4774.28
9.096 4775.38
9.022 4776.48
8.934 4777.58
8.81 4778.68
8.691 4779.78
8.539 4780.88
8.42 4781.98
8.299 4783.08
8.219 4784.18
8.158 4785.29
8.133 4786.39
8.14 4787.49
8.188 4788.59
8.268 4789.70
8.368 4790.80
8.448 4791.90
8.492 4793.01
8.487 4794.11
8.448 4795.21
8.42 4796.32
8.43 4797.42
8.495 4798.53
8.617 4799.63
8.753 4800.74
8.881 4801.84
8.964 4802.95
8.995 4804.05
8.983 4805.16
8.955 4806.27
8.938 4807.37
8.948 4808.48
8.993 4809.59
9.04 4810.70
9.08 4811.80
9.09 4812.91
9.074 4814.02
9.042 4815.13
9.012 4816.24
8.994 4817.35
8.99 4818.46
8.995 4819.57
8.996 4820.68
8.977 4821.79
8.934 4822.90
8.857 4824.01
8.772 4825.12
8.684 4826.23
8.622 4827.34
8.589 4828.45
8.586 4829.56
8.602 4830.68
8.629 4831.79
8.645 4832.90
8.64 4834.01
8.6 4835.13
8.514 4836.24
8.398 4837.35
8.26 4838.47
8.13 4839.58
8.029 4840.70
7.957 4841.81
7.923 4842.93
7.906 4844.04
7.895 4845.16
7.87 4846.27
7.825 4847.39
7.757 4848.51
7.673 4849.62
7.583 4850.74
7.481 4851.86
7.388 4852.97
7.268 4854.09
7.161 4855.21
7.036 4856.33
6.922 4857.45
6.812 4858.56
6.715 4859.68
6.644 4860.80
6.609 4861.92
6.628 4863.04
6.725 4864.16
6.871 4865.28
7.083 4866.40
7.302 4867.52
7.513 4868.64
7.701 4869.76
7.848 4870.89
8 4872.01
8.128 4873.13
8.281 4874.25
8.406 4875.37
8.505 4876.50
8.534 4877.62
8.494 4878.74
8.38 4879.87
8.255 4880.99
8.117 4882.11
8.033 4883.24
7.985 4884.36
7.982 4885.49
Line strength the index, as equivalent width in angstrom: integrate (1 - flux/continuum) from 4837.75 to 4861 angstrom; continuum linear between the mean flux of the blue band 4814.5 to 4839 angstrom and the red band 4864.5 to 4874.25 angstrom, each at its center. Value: 1.7 angstrom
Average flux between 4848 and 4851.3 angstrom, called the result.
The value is 7.67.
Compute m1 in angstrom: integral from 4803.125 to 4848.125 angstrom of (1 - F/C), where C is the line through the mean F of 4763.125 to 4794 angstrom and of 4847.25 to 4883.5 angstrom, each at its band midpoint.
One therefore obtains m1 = -3.6 angstrom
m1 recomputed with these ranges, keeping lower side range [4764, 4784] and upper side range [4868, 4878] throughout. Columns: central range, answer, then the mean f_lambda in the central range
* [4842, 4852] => 0.5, 7.78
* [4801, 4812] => -0.6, 8.97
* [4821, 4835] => -0.6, 8.71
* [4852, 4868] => 2.4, 6.96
